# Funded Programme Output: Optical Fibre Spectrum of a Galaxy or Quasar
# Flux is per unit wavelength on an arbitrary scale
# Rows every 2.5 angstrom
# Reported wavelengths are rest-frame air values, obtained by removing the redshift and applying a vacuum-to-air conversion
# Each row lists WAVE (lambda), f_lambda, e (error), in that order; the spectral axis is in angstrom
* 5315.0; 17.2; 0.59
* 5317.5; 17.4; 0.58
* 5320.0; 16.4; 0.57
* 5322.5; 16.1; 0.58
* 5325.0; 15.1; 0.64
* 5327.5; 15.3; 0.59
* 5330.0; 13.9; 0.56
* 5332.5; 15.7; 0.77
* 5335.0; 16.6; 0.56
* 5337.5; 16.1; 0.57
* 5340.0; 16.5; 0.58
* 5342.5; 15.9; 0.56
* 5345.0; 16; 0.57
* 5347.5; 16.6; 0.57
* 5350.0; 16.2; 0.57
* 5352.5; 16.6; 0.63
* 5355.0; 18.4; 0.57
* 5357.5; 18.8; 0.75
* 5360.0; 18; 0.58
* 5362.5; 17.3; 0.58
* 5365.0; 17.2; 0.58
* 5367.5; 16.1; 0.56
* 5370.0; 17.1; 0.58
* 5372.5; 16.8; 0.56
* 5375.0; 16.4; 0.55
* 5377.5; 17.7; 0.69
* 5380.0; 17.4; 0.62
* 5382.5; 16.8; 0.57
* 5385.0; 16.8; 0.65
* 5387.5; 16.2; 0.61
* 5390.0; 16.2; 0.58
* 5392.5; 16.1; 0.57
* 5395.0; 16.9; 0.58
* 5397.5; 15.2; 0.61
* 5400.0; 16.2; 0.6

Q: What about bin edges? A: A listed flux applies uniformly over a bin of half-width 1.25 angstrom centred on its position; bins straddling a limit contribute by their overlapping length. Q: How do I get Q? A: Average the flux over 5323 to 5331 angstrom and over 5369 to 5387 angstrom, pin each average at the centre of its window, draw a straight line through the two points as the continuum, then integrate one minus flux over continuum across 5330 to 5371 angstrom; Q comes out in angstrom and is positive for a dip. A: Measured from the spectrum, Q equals -2.2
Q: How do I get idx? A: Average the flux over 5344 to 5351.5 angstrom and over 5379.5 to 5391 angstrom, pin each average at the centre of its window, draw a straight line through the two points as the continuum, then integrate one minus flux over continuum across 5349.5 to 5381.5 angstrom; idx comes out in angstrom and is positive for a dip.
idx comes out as -1.55 angstrom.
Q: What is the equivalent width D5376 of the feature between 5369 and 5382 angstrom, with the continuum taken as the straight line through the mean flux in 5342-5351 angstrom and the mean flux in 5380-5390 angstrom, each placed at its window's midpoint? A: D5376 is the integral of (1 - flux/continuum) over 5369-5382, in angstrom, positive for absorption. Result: -0.4 angstrom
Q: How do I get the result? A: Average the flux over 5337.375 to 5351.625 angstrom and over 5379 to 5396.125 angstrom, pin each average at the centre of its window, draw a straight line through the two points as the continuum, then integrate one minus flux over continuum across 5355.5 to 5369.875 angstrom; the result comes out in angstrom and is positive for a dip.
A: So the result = -1.0 angstrom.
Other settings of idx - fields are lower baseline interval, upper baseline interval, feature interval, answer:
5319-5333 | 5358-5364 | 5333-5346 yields 0.1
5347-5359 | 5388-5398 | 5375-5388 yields -0.4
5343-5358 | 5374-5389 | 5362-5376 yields 0.1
